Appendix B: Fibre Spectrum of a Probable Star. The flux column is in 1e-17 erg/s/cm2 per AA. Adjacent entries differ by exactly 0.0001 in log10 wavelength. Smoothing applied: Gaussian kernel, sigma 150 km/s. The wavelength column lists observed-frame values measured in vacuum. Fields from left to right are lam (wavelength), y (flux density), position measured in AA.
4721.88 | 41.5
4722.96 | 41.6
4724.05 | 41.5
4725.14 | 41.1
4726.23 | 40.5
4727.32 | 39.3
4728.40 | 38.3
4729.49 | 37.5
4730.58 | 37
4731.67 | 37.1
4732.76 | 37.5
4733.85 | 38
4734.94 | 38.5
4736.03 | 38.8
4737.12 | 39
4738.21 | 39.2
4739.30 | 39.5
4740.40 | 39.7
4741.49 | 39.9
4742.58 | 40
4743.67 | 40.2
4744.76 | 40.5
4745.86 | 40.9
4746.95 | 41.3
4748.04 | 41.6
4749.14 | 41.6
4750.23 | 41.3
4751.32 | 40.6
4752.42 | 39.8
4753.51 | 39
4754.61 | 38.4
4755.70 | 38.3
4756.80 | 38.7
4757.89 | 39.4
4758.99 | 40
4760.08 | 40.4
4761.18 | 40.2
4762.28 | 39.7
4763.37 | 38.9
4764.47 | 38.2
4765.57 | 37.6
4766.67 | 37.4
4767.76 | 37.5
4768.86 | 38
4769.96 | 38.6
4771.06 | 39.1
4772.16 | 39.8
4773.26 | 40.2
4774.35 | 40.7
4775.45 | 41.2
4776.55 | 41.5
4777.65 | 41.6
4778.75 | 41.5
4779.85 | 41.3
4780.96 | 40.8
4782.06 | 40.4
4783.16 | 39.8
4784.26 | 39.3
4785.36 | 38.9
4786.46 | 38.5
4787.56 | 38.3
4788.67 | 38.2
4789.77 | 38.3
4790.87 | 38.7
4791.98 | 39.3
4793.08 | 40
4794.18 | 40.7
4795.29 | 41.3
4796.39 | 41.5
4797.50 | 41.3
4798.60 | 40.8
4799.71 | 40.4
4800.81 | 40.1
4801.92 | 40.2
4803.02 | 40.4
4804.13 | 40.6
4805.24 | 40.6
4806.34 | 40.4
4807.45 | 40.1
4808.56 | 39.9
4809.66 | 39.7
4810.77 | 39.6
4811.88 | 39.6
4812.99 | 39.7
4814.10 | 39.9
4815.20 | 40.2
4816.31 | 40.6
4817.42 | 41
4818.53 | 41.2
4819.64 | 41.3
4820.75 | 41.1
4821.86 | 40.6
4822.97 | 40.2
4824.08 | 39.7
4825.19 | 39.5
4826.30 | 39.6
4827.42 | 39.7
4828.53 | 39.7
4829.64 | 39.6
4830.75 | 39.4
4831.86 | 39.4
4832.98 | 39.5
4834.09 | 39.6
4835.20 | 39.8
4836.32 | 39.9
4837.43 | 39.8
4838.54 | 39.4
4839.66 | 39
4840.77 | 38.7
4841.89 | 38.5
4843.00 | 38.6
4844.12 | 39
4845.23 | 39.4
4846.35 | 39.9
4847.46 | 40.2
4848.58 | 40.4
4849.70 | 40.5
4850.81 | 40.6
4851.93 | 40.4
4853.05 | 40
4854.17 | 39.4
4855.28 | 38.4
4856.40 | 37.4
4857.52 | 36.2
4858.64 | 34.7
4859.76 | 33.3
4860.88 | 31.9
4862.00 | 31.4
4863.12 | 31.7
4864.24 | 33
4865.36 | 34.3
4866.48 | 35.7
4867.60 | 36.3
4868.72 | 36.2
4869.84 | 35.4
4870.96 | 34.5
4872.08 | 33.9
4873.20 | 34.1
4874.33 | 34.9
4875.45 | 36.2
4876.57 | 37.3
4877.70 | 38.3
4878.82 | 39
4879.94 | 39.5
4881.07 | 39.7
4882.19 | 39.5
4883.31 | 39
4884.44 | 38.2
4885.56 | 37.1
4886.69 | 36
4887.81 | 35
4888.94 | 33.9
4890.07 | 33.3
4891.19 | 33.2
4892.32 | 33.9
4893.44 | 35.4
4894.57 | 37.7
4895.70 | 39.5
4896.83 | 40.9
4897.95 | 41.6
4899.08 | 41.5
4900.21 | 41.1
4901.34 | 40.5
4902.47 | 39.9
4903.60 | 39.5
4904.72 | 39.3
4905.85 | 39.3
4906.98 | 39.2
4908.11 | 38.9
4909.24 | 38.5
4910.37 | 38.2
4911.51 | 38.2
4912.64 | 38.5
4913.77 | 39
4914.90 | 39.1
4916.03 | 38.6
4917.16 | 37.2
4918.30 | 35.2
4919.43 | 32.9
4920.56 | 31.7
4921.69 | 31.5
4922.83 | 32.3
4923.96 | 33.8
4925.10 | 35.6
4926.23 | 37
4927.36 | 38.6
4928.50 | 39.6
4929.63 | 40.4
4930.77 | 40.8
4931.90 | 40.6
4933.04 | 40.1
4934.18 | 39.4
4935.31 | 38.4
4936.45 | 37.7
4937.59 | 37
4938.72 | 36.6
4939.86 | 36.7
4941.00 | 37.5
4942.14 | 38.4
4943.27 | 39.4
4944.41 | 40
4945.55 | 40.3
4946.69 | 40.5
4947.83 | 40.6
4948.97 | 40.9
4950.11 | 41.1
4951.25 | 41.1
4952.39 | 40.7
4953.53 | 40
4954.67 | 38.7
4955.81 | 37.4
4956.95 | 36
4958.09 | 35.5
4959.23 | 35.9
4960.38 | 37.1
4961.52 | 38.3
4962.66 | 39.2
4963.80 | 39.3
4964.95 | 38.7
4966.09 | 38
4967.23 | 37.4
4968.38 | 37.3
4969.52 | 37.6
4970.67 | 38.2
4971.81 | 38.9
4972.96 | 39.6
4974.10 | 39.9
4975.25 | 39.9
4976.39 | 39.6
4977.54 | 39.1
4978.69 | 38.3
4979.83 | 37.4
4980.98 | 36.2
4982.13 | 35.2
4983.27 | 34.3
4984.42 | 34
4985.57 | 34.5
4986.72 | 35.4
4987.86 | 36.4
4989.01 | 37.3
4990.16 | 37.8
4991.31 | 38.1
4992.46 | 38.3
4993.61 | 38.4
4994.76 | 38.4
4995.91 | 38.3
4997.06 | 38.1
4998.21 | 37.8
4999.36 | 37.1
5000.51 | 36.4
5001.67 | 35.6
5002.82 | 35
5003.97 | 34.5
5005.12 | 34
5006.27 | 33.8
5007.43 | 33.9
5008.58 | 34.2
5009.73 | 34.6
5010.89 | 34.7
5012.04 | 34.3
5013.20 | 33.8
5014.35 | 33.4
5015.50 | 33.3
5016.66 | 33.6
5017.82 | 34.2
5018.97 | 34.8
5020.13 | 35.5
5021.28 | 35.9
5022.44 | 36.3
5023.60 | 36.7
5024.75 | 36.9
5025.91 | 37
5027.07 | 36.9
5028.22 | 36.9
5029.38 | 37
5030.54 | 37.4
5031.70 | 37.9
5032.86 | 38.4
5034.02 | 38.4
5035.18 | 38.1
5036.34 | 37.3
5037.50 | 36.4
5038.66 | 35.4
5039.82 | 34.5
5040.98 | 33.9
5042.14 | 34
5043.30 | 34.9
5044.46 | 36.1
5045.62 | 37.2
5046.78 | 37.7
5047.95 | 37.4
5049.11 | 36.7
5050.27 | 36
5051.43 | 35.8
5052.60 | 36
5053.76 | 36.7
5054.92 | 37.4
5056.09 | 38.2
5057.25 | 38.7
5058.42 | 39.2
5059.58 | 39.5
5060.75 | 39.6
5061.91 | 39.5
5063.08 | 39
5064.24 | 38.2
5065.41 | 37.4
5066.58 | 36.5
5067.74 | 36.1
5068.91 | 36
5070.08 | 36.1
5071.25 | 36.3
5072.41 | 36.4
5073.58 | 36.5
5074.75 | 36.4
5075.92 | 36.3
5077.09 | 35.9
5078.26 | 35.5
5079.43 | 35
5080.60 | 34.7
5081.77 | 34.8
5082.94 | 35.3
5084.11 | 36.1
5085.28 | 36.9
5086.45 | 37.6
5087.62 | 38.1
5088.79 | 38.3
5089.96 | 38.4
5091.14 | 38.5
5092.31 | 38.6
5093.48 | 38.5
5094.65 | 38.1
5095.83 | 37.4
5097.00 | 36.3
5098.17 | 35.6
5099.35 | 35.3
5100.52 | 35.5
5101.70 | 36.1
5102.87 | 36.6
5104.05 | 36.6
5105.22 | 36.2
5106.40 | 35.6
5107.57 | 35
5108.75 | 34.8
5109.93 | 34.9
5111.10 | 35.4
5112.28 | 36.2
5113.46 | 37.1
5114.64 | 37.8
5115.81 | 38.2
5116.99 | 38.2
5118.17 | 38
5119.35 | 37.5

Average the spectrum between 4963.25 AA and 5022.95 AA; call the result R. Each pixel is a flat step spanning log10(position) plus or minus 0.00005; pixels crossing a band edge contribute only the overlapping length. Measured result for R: 36.5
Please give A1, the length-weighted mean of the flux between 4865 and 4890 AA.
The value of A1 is 36.5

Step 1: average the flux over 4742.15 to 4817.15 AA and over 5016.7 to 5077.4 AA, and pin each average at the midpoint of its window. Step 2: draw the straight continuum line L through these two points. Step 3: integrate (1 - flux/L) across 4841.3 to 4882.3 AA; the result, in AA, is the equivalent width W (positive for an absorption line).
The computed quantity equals 2.1 AA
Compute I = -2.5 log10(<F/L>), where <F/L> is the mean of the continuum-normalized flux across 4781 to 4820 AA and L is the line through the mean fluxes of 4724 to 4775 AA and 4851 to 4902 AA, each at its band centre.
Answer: -0.05 mag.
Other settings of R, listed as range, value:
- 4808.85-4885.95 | 38.3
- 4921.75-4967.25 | 38.4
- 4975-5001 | 37.2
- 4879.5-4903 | 37.9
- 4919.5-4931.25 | 36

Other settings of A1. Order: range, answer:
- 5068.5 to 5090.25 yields 36.3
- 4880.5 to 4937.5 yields 37.7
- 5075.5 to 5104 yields 36.6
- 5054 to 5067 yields 38.4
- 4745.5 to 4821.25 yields 40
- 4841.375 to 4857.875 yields 39.3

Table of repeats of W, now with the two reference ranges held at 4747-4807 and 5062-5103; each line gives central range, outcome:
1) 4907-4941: 0.9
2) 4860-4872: 1.5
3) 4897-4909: -0.5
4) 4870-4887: 0.7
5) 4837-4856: -0.2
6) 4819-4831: -0.2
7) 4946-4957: -0.5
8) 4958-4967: 0.0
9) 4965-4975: -0.1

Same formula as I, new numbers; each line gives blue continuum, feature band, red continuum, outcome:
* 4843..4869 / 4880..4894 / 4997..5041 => 0.014 mag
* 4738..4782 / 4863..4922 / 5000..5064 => 0.028 mag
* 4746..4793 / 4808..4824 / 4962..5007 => -0.033 mag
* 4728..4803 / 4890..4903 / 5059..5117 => 0.001 mag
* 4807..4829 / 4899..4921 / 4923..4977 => 0.022 mag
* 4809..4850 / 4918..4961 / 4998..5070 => 0.002 mag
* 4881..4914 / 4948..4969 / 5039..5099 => -0.024 mag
